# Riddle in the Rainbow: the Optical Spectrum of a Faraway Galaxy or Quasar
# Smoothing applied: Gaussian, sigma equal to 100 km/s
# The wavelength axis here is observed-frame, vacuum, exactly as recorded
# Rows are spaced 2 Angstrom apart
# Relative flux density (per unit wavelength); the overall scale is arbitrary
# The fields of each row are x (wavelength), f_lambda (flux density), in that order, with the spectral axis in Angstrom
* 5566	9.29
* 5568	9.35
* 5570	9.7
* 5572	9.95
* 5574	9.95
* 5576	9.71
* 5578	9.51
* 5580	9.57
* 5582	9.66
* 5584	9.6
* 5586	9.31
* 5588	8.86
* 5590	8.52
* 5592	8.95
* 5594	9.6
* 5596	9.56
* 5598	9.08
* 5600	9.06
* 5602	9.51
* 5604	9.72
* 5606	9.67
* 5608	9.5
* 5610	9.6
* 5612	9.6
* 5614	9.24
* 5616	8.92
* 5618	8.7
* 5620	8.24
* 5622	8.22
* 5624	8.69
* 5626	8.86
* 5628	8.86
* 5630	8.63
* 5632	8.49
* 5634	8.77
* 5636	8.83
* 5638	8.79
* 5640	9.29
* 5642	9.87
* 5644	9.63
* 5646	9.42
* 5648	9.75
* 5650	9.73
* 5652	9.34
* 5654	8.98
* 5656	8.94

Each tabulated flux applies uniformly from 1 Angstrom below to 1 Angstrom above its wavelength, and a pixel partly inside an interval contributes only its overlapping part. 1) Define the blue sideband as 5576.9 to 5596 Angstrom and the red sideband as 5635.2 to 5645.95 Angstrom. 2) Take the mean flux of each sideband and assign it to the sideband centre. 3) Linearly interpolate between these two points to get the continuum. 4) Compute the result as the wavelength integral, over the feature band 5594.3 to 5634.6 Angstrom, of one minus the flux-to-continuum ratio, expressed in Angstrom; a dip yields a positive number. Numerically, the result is 1.1 Angstrom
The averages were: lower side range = 9.3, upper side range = 9.3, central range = 9.06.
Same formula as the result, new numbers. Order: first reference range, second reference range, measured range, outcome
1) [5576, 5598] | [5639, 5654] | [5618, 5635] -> 1.5 Angstrom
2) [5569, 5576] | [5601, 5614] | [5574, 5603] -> 1.1 Angstrom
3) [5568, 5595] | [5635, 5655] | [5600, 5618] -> 0.0 Angstrom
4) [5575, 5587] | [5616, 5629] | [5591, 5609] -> -0.6 Angstrom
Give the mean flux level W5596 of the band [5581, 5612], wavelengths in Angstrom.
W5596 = 9.35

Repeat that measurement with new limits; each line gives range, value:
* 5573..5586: 9.64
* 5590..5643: 9.08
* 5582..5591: 9.14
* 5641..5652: 9.65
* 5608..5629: 8.92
